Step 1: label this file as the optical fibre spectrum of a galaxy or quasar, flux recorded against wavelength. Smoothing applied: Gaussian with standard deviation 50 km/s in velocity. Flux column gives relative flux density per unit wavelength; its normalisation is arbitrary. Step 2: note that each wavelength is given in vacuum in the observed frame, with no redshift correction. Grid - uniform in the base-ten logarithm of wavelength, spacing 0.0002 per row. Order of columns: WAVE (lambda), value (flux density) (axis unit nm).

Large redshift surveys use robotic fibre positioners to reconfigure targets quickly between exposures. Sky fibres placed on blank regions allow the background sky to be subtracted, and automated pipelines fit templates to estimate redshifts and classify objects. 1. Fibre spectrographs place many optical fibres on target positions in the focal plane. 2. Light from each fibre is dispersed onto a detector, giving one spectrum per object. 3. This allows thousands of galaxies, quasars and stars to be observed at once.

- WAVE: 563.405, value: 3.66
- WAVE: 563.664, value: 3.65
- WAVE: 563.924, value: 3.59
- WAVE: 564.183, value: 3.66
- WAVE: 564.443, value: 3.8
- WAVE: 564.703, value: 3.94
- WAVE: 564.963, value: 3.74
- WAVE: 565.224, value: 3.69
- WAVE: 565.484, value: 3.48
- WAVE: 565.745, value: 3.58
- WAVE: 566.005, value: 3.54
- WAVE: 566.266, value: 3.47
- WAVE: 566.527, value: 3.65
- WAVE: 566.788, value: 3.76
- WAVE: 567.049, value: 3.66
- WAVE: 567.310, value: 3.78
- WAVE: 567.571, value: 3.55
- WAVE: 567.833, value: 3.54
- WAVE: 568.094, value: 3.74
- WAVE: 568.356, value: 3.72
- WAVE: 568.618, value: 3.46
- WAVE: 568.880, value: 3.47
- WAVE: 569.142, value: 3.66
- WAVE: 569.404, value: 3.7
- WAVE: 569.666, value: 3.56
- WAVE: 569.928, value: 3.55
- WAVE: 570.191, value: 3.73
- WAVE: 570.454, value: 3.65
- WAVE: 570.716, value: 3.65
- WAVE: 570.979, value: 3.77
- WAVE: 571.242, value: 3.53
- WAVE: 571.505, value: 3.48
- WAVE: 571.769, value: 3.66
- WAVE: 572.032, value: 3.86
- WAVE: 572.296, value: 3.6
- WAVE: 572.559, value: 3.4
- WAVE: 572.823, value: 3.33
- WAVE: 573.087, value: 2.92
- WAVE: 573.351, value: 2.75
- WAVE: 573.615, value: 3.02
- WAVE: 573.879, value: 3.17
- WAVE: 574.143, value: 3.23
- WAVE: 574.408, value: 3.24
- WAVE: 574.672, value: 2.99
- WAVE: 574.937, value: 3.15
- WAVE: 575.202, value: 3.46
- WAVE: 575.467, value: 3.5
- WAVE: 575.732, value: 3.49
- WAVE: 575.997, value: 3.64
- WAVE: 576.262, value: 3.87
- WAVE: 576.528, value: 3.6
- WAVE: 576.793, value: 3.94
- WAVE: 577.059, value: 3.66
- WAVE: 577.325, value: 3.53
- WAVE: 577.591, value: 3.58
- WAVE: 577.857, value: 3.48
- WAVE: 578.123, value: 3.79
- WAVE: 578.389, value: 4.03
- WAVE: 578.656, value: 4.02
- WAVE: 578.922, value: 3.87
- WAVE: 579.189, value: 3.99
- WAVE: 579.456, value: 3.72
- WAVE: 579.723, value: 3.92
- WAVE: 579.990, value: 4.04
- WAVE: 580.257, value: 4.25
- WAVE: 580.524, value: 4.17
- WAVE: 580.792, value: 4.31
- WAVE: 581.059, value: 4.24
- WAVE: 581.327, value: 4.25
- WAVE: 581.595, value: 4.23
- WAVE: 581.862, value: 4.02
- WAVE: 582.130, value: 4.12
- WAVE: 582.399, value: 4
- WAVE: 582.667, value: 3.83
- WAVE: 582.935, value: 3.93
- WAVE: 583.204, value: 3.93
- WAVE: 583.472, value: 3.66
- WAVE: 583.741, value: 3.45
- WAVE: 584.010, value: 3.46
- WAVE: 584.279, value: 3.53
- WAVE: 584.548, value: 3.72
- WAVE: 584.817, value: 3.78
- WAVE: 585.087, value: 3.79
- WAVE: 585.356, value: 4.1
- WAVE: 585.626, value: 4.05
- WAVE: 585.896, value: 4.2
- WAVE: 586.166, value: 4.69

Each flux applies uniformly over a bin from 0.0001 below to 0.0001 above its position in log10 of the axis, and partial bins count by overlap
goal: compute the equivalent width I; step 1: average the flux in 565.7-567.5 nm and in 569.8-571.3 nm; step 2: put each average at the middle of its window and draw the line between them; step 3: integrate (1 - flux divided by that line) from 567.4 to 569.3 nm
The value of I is 0.02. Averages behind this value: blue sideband 3.64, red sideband 3.65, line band 3.6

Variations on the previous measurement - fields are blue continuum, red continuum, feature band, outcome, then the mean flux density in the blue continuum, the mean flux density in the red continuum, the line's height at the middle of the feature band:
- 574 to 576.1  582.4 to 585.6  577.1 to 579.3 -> -0.18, 3.33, 3.77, 3.48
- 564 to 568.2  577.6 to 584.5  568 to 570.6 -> 0.07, 3.66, 3.92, 3.72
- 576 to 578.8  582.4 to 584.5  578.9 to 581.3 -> -0.22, 3.75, 3.71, 3.73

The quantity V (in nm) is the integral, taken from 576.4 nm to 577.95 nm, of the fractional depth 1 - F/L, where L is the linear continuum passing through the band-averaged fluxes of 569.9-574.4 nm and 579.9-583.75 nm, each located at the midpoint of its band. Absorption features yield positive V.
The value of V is 0.05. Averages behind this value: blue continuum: 3.42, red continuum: 4.05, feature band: 3.64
